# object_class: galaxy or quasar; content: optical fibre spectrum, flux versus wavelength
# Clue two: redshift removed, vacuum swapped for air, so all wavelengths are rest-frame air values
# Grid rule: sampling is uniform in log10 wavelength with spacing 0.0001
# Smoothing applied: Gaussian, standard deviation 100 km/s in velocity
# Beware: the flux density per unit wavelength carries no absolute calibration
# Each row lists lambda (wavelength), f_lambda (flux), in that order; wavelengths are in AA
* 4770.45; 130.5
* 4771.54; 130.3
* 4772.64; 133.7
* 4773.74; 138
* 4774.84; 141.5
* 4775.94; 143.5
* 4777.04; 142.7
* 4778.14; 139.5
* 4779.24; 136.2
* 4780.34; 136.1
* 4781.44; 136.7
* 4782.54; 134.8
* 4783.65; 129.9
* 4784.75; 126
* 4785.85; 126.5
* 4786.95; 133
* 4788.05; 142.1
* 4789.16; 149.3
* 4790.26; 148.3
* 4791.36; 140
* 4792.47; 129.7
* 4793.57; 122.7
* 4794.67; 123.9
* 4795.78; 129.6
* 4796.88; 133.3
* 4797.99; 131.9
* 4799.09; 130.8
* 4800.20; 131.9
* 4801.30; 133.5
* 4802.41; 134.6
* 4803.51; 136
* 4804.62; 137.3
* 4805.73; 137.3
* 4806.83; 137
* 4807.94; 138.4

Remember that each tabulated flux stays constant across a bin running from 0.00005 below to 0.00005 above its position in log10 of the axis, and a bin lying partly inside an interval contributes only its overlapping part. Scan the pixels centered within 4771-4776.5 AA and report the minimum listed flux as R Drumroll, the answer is 130.3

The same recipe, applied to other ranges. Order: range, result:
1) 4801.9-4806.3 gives 134.6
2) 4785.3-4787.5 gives 126.5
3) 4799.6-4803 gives 131.9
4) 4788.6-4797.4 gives 122.7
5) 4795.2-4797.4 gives 129.6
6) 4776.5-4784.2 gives 129.9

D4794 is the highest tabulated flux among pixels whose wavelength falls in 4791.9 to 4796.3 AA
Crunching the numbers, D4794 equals 129.7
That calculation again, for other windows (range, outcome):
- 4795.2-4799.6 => 133.3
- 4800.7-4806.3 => 137.3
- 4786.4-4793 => 149.3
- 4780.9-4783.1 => 136.7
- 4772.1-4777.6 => 143.5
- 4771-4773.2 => 133.7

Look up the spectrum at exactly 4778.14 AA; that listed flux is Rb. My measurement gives 139.5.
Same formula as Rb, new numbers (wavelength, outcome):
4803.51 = 136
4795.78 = 129.6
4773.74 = 138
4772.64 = 133.7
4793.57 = 122.7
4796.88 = 133.3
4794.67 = 123.9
